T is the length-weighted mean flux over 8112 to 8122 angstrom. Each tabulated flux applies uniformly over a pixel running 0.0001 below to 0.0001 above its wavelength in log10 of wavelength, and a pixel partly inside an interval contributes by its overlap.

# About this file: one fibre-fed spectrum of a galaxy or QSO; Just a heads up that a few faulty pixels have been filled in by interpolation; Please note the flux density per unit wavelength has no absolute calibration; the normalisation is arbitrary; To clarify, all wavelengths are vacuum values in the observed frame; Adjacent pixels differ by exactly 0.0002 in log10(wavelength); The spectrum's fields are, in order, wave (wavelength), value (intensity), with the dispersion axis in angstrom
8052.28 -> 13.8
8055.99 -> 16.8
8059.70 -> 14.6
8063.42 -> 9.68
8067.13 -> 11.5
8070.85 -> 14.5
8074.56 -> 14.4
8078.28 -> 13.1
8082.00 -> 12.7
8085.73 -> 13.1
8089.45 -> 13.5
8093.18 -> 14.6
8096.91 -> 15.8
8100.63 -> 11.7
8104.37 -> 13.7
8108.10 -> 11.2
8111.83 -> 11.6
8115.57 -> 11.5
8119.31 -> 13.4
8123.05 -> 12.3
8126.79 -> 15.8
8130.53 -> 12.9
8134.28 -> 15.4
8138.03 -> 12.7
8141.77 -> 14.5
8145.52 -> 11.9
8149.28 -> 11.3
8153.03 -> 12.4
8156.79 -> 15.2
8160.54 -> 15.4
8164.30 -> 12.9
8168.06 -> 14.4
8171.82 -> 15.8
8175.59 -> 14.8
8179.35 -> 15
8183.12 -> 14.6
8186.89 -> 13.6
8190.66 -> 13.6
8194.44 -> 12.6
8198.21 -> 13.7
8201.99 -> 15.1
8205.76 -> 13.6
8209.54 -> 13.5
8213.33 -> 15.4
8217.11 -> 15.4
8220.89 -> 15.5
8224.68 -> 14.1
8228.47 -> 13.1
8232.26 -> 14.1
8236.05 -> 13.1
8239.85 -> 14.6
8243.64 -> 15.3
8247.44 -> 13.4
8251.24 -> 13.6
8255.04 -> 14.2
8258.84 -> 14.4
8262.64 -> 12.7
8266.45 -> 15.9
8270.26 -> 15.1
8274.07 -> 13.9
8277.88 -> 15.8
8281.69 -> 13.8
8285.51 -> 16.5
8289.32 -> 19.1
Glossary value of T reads 12.3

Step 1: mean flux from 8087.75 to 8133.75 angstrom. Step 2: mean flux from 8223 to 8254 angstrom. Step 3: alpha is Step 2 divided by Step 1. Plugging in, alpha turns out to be 1.1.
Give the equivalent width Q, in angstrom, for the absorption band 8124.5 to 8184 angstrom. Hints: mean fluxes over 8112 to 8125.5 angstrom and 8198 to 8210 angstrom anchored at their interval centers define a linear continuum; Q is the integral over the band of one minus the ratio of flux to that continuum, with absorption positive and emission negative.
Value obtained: -4.2 angstrom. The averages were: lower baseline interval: 12.4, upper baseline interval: 14.1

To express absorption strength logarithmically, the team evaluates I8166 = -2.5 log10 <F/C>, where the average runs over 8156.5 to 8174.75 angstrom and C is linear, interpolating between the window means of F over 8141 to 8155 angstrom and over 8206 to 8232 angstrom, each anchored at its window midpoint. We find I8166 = -0.14 mag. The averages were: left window 12.4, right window 14.4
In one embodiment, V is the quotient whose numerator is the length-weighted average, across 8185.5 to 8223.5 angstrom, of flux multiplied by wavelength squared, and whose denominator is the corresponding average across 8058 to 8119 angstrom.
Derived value 1.1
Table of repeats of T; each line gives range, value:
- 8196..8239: 14.2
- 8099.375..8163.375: 13.1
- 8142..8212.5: 13.9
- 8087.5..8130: 13.2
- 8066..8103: 13.5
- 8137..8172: 13.6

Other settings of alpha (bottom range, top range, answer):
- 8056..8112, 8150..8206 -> 1.07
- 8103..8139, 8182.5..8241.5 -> 1.08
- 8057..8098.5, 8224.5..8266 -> 1.04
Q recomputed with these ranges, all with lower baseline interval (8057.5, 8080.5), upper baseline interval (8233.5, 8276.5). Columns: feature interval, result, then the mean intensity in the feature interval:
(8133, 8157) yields 0.6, 13.2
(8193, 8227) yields -1.0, 14.3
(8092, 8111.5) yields 0.0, 13.2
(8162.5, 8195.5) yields -1.1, 14.2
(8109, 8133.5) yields 0.7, 13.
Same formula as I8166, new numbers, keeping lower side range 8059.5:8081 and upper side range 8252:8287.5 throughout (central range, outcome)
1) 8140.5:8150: 0.08 mag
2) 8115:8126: 0.04 mag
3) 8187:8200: 0.05 mag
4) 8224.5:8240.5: 0.05 mag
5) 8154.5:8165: -0.07 mag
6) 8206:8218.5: -0.03 mag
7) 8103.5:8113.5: 0.10 mag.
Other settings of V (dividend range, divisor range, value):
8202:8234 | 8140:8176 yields 1.06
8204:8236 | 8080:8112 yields 1.12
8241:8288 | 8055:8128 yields 1.15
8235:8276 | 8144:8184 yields 1.04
